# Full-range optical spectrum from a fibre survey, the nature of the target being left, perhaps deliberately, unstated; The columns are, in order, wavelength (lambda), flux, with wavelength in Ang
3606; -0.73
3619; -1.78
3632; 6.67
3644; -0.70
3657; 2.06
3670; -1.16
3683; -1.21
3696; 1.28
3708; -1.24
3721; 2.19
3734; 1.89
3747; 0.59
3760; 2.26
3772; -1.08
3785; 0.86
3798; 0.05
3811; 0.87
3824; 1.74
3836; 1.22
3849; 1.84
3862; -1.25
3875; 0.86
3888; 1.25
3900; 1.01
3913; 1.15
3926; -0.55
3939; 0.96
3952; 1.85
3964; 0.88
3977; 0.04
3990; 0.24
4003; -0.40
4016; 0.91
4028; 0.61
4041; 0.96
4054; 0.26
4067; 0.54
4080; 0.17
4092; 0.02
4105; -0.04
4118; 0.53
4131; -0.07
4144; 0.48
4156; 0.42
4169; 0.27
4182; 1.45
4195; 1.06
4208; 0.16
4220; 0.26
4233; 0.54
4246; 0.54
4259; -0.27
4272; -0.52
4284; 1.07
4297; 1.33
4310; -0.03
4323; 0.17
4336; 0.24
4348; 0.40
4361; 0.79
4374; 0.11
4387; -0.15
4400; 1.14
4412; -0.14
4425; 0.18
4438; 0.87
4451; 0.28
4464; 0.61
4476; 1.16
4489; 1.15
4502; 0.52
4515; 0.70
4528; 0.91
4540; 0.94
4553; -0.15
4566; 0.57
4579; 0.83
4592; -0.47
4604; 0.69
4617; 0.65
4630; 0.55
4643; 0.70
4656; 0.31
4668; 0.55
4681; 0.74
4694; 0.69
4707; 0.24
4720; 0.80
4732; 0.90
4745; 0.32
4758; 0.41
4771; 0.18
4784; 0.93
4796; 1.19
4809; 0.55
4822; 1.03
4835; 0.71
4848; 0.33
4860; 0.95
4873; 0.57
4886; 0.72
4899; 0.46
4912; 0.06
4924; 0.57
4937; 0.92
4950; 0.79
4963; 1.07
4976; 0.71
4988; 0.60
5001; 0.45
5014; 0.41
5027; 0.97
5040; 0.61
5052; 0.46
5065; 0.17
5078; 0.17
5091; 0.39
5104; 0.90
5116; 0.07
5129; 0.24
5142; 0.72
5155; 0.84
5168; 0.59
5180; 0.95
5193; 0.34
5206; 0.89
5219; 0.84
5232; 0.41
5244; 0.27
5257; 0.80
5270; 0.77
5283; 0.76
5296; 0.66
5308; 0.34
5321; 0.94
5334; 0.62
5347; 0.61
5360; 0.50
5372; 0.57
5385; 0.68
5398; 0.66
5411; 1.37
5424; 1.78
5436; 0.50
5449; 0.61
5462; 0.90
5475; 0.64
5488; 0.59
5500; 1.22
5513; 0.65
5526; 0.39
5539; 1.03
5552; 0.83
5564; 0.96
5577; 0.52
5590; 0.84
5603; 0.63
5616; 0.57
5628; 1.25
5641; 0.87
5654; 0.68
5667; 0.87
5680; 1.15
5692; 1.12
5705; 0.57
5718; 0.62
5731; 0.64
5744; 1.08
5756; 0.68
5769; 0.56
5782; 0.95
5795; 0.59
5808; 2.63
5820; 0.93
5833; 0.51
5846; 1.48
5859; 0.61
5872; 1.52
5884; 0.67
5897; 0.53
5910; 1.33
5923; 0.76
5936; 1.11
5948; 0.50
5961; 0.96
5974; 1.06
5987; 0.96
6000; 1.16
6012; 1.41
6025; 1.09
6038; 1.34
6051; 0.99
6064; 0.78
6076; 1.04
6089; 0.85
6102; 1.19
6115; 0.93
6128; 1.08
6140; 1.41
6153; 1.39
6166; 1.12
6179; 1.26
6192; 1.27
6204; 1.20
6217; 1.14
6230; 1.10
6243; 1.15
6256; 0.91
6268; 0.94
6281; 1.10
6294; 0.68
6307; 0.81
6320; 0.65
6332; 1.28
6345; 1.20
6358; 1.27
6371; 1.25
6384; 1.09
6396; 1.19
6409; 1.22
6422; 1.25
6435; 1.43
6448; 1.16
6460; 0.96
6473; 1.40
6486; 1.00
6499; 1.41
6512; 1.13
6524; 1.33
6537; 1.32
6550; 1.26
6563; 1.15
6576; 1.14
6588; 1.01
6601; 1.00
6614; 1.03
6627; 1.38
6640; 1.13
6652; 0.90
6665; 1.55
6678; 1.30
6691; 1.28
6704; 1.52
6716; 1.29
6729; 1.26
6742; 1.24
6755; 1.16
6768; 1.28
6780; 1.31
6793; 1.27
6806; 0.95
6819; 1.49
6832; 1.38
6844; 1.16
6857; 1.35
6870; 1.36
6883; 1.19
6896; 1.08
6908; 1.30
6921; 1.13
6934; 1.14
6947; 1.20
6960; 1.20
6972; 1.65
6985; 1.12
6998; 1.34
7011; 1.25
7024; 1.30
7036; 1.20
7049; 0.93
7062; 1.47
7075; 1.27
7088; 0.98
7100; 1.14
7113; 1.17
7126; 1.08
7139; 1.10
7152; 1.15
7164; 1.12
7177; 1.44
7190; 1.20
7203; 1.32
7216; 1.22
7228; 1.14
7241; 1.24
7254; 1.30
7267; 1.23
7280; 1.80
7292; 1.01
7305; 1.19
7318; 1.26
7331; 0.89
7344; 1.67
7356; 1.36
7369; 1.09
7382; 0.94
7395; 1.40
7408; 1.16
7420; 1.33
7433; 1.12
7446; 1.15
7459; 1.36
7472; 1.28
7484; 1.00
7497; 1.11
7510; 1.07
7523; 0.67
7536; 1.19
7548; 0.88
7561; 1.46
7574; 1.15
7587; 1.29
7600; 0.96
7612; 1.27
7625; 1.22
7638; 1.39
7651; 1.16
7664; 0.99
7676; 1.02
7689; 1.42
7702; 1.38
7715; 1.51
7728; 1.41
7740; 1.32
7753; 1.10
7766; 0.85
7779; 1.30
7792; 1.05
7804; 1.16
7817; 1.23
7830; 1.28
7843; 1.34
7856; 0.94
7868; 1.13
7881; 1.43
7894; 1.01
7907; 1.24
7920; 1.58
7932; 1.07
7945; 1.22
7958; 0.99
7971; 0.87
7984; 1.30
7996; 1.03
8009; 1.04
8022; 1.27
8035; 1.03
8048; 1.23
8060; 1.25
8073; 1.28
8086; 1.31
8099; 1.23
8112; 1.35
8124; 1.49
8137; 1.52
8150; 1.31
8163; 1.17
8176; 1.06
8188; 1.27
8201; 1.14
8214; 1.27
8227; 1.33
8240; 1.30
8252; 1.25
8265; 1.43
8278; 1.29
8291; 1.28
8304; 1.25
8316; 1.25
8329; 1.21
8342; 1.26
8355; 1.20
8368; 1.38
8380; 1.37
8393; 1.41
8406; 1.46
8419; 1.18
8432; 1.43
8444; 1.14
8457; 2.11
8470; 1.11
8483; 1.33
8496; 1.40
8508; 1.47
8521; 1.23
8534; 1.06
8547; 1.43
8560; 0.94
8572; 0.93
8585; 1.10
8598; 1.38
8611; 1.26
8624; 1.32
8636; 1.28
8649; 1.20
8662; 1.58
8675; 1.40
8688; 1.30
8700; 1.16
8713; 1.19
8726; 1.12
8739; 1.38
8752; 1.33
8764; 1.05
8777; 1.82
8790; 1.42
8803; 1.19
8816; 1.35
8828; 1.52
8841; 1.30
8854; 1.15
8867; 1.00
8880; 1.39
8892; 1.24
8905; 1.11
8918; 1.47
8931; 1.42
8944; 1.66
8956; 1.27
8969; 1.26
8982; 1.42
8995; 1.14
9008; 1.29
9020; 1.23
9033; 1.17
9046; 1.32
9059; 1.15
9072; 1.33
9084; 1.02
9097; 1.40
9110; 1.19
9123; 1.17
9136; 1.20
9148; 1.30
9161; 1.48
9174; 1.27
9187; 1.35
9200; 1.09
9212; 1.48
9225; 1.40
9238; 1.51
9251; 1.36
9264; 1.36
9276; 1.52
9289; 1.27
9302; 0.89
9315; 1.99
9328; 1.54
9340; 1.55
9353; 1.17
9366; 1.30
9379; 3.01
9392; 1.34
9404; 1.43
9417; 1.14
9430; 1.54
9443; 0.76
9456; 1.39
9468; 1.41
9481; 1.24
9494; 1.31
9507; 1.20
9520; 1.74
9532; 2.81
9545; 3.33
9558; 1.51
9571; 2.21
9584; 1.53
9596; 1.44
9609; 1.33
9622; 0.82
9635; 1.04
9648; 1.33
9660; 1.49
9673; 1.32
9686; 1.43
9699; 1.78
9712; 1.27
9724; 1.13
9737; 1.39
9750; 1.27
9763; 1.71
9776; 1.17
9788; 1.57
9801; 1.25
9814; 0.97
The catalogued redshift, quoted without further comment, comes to 0.453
